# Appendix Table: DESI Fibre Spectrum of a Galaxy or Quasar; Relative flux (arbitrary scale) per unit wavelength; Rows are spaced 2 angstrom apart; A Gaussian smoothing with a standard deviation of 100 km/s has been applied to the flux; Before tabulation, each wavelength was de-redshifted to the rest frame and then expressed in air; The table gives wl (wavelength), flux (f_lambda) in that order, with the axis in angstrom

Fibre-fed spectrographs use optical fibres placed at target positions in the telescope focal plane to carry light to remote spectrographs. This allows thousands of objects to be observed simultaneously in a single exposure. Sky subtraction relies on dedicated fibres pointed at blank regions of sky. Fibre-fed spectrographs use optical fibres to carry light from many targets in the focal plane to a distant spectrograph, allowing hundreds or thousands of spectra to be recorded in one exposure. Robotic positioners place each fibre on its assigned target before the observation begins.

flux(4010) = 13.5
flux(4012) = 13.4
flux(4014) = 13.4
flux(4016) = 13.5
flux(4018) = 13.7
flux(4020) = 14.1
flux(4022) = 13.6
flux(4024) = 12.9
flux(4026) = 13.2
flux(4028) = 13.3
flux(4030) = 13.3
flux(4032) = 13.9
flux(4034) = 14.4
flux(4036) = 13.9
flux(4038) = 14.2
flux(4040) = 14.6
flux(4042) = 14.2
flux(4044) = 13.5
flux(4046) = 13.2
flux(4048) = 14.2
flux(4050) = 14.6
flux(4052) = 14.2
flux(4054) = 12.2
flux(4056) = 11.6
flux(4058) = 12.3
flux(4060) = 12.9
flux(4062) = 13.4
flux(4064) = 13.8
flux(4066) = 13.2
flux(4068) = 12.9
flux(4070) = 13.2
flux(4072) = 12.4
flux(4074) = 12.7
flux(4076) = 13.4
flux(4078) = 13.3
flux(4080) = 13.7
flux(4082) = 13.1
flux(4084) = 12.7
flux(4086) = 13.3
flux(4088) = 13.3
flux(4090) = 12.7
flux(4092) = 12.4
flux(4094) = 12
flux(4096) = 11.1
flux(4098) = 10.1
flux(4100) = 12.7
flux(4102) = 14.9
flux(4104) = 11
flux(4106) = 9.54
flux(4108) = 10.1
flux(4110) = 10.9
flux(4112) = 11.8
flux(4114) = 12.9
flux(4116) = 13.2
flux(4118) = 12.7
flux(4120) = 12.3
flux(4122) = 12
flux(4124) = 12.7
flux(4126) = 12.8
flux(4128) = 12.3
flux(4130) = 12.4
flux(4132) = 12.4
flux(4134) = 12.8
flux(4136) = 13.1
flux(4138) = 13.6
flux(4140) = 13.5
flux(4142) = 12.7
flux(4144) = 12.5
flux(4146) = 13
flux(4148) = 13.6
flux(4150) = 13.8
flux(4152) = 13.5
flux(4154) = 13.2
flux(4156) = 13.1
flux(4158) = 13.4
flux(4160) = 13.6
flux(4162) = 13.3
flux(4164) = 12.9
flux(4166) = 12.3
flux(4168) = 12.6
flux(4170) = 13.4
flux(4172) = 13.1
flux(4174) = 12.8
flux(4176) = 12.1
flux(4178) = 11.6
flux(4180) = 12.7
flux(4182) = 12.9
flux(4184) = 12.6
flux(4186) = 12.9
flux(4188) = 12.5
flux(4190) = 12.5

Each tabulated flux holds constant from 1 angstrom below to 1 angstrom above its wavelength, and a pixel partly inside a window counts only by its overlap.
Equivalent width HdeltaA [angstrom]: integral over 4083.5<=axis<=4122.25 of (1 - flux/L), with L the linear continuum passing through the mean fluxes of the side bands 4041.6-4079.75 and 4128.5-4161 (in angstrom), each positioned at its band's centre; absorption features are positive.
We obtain 3.2 angstrom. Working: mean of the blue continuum 13.2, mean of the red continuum 13.1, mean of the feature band 12.1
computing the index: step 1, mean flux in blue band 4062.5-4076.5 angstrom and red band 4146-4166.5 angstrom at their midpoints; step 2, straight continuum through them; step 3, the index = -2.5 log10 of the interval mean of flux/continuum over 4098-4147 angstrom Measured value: 0.07 mag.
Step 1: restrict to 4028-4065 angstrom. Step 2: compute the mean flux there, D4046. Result 13.6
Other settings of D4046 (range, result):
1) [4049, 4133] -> 12.6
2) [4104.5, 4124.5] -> 11.8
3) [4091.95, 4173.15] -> 12.6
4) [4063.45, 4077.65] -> 13.1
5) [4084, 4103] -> 12.5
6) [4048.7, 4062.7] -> 13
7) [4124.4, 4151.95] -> 13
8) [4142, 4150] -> 13.1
